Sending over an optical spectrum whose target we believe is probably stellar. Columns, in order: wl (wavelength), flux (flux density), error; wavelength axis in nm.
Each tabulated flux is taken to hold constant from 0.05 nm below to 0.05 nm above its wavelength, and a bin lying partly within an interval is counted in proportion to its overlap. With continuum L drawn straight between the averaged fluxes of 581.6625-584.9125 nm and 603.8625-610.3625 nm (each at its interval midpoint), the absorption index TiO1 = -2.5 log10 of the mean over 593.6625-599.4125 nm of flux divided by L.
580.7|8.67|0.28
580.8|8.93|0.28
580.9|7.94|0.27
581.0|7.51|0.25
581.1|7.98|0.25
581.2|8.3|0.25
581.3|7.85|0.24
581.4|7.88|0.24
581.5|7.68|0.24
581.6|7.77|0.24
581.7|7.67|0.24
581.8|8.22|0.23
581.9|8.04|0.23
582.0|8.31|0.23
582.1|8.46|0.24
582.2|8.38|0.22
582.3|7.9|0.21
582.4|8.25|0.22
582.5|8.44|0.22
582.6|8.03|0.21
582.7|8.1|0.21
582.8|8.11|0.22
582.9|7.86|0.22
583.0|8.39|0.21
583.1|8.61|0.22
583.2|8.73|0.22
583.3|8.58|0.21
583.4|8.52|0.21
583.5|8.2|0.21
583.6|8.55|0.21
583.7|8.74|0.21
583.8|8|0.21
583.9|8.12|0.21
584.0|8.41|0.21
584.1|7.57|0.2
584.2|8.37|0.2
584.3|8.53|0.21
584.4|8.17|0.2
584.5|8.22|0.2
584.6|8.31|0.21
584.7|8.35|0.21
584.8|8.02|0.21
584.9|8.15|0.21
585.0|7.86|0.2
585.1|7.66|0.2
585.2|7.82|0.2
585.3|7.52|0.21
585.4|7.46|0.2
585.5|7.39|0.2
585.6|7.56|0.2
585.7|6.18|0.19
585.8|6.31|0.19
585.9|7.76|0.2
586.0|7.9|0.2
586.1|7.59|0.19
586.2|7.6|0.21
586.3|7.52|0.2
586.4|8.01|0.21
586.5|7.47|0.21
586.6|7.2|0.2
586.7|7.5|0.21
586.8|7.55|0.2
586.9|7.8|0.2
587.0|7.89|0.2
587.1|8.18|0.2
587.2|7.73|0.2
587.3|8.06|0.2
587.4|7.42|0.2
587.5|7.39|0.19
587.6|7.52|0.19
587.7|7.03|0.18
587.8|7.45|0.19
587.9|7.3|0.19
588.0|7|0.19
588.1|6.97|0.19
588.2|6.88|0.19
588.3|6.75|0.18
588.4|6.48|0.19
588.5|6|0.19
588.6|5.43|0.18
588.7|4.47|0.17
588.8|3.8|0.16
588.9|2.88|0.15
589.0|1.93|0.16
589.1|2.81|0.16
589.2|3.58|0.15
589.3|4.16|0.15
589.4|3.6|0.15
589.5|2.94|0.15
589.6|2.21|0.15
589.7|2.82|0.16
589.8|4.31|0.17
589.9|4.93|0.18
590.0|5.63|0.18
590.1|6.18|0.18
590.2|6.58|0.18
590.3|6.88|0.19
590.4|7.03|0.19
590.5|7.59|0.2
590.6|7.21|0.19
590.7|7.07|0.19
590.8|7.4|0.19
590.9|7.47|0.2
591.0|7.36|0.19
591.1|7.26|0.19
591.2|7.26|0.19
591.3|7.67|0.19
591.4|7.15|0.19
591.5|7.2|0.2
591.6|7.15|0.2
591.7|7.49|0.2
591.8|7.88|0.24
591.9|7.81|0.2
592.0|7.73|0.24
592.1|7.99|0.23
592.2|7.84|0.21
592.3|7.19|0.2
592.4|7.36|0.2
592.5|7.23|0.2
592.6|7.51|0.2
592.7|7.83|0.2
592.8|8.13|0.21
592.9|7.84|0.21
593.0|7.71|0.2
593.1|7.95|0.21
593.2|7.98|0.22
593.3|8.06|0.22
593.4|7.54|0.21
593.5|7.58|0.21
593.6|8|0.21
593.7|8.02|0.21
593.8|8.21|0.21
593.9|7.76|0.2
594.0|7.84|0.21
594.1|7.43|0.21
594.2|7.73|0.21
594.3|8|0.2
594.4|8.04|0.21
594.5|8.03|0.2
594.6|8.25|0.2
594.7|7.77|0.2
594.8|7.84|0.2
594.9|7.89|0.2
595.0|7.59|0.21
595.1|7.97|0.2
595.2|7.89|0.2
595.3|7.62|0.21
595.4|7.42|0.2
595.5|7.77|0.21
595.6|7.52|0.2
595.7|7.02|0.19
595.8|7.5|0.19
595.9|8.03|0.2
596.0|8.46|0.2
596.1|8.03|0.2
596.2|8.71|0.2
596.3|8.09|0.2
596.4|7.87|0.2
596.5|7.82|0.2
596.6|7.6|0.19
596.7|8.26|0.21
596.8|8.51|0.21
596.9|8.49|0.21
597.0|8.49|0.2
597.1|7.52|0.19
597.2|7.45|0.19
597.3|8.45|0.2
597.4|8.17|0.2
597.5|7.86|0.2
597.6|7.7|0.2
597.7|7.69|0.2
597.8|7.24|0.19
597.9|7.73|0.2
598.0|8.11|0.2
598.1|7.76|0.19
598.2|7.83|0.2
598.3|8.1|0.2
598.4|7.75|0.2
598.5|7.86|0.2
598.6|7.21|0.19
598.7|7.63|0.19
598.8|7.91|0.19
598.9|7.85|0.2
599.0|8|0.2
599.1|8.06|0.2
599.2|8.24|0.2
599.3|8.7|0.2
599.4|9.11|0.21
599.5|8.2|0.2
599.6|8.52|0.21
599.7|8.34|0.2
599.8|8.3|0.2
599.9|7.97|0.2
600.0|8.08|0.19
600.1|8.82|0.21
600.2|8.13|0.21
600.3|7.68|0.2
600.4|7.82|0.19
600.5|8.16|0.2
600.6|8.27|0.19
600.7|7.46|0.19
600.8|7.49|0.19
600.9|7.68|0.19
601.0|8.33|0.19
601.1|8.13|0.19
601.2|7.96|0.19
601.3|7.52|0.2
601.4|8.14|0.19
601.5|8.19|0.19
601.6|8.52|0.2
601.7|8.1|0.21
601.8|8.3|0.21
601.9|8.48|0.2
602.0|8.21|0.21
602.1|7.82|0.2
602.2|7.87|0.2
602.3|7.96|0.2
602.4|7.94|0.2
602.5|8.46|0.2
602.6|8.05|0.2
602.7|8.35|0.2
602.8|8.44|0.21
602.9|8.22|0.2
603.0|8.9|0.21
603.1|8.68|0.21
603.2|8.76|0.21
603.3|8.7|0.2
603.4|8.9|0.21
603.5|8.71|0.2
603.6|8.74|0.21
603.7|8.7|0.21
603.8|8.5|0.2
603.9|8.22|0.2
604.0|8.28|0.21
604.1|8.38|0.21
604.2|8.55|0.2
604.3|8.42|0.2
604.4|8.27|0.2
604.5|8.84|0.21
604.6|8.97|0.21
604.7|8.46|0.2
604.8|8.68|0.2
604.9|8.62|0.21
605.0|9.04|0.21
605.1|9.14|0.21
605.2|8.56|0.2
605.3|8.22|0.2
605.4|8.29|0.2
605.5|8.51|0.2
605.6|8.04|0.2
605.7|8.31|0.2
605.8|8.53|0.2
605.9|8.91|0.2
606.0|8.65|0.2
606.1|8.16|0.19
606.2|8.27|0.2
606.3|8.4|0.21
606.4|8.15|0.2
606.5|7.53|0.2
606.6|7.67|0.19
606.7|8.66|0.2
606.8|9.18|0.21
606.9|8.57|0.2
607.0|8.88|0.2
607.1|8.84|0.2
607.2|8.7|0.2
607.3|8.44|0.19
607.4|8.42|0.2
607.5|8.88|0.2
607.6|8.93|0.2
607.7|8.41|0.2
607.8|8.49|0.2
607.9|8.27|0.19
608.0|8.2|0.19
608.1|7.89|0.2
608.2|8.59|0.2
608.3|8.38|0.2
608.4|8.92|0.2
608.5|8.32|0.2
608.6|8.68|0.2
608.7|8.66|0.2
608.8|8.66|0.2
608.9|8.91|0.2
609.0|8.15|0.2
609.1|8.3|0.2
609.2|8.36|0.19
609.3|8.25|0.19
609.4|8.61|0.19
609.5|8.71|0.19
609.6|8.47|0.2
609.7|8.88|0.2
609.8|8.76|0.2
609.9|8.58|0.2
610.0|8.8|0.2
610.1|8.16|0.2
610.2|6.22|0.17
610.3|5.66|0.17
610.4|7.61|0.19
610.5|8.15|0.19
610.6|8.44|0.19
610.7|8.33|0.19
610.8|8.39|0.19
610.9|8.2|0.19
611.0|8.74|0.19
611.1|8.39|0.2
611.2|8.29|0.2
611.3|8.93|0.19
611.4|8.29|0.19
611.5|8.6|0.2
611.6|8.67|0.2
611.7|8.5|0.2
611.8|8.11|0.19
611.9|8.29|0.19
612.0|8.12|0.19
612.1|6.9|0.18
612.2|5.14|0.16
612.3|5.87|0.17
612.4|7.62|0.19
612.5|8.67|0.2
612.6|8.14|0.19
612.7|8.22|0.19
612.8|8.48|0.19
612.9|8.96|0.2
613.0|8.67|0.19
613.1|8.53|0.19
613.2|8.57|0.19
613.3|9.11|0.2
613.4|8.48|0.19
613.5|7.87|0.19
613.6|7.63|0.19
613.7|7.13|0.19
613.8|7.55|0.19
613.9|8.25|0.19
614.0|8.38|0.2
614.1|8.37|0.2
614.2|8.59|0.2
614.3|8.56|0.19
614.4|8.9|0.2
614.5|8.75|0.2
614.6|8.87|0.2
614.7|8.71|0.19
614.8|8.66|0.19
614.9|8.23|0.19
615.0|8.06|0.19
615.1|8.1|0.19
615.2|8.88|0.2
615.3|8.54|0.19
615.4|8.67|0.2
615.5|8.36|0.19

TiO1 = 0.06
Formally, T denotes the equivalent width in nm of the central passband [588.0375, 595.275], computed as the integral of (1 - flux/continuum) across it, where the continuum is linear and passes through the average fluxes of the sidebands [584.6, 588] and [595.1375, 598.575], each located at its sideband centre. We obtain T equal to 0.95 nm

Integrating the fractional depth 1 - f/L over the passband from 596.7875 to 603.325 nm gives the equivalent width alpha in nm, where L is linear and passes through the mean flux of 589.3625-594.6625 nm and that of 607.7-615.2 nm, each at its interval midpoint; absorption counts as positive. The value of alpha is -0.46 nm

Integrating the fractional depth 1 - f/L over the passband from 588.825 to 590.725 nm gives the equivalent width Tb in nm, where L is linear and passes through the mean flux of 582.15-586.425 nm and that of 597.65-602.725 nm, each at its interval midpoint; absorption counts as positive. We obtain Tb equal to 0.78 nm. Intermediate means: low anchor 7.99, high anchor 8.04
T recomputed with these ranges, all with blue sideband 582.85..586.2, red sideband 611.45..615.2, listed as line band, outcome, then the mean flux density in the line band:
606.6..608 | -0.08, 8.61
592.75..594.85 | 0.04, 7.89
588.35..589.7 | 0.70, 3.83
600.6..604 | -0.06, 8.26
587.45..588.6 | 0.16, 6.91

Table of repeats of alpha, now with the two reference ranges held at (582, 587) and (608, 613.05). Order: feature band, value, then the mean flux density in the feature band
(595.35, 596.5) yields 0.03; 7.85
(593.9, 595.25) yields 0.03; 7.86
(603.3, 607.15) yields -0.18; 8.52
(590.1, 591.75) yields 0.17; 7.2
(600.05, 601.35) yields 0.02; 7.96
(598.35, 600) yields 0.00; 8.1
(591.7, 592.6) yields 0.05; 7.61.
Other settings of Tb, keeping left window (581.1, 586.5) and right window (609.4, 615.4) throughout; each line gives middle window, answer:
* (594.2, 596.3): 0.05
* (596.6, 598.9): 0.06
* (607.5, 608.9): -0.06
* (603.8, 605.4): -0.08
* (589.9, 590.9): 0.16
